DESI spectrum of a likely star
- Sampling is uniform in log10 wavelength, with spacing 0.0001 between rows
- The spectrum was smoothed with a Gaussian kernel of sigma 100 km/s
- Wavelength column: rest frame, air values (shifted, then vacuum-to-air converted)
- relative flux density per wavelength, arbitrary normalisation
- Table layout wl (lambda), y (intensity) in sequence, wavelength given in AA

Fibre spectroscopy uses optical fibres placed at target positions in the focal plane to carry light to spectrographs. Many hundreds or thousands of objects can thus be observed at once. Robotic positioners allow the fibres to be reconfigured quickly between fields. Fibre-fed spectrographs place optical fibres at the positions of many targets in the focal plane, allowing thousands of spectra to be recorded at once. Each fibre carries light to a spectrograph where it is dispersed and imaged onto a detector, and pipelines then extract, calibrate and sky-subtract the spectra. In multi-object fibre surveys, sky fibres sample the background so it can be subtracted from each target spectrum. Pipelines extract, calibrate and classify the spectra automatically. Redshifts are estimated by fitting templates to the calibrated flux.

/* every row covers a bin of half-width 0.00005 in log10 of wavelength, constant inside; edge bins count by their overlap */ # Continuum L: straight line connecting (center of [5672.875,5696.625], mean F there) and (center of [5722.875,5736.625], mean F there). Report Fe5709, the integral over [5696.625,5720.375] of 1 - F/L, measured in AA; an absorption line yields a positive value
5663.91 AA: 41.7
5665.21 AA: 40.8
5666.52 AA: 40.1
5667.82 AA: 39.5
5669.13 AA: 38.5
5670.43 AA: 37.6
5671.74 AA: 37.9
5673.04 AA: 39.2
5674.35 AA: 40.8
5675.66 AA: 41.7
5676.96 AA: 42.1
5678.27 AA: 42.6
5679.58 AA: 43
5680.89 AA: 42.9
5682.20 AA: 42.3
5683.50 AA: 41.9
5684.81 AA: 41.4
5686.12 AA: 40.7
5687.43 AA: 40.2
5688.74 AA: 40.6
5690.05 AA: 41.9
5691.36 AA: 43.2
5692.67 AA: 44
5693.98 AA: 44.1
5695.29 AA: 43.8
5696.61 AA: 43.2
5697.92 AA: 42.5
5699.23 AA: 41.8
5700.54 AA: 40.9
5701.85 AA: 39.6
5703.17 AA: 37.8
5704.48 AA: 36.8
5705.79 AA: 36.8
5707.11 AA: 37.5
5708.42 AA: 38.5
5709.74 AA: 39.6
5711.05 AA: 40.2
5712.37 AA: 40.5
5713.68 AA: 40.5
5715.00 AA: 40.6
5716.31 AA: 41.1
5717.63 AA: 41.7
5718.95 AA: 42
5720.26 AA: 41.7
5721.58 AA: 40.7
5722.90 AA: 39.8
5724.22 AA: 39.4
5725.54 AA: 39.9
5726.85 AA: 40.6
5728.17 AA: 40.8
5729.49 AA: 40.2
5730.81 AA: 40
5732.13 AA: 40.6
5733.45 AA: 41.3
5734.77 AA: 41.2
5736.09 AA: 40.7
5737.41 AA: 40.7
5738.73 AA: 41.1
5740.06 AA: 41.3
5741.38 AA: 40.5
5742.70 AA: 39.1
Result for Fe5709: 0.67 AA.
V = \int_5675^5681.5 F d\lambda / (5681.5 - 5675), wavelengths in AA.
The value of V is 42.4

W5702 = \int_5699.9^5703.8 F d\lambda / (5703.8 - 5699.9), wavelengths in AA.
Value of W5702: 39.4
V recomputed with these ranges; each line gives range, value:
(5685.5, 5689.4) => 40.5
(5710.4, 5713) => 40.3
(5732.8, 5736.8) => 41.1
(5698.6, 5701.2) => 41.4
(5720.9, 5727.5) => 40.1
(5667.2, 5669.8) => 39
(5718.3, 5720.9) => 42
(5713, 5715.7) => 40.7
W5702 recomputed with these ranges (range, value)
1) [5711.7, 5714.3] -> 40.5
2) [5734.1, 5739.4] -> 40.9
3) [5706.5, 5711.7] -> 39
